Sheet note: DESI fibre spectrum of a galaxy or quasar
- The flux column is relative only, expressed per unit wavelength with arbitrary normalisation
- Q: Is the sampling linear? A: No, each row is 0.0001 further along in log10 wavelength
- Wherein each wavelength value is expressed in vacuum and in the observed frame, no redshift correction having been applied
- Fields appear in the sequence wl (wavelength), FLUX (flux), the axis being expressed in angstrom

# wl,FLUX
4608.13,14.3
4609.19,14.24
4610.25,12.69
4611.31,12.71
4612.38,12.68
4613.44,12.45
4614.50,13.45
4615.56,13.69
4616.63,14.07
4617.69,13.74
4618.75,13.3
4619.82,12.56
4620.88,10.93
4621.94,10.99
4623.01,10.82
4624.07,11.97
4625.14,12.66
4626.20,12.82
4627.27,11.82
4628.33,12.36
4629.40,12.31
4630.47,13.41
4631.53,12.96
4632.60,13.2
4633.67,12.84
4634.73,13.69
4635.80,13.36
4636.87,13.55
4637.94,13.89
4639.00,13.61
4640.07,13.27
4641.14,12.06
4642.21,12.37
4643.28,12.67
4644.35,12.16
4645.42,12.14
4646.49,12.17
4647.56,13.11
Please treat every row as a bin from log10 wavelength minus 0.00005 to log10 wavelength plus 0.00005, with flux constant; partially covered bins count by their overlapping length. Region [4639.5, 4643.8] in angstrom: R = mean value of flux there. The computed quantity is 12.6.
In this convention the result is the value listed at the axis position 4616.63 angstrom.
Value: 14.07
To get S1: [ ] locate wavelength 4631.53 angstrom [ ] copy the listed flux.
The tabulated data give 12.96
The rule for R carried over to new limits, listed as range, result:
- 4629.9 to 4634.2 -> 13.1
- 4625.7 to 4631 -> 12.5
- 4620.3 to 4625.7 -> 11.5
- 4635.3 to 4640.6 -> 13.5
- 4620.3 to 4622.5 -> 11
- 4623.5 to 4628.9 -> 12.3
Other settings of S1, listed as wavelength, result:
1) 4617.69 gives 13.74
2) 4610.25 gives 12.69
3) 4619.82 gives 12.56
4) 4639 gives 13.61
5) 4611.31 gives 12.71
